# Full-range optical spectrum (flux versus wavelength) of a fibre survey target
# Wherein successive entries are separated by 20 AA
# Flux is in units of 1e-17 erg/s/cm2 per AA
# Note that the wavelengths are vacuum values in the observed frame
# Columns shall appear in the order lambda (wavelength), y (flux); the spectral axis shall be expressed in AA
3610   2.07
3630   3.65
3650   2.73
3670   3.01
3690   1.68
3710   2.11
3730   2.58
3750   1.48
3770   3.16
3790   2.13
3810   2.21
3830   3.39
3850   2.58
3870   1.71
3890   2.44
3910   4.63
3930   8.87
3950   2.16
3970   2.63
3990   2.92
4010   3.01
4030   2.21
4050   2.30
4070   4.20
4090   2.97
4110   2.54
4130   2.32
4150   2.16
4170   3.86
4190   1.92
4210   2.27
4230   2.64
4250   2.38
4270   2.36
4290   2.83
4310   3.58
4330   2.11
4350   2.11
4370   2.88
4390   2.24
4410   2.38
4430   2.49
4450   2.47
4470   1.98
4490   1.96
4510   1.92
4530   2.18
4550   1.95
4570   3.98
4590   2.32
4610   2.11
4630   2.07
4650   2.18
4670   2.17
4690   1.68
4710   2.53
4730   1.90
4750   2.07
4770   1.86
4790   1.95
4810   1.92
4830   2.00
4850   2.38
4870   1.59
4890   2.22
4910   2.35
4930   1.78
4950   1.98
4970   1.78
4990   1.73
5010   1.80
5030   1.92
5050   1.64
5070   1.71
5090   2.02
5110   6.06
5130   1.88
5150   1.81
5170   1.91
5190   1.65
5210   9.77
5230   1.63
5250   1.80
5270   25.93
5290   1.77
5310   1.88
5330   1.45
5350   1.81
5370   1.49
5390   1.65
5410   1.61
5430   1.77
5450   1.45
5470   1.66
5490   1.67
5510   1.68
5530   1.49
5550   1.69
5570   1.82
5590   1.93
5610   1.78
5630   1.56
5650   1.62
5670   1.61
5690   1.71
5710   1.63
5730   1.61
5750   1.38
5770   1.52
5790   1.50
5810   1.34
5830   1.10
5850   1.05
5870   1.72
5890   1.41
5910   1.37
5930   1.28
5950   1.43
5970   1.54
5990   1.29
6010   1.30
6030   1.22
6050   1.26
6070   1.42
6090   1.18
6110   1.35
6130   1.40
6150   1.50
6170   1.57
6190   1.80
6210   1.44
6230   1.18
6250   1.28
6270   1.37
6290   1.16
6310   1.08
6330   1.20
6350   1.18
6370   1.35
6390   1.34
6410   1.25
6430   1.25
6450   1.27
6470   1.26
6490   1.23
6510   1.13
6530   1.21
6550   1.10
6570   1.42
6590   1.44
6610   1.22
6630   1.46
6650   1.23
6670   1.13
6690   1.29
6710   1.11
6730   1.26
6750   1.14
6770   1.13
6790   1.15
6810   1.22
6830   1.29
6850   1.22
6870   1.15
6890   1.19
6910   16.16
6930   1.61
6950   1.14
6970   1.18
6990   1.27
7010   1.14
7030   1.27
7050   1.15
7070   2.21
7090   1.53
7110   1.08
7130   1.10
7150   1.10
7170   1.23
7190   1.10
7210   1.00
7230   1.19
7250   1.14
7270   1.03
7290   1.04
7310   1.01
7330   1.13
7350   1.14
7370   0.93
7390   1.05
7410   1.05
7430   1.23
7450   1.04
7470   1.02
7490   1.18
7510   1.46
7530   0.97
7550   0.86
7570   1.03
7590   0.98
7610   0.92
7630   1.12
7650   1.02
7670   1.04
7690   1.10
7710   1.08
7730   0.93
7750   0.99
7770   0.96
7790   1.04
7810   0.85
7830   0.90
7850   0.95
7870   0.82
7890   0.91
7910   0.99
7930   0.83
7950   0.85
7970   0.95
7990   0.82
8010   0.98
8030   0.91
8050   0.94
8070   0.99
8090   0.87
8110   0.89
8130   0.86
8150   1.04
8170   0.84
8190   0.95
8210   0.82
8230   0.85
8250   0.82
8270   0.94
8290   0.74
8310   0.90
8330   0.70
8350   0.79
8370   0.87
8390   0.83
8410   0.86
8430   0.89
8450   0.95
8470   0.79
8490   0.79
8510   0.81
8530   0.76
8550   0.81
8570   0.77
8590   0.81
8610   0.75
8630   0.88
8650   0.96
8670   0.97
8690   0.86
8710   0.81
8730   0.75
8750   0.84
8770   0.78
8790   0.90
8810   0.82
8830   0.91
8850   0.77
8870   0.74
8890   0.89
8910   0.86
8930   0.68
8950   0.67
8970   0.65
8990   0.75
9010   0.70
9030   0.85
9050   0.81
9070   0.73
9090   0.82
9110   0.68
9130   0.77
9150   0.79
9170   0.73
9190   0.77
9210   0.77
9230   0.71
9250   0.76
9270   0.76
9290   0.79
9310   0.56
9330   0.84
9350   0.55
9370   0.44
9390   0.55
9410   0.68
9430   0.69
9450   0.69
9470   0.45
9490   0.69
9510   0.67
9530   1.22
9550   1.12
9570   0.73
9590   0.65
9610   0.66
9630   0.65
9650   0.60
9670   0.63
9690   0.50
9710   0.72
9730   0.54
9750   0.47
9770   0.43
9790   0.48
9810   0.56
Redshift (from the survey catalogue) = 0.052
